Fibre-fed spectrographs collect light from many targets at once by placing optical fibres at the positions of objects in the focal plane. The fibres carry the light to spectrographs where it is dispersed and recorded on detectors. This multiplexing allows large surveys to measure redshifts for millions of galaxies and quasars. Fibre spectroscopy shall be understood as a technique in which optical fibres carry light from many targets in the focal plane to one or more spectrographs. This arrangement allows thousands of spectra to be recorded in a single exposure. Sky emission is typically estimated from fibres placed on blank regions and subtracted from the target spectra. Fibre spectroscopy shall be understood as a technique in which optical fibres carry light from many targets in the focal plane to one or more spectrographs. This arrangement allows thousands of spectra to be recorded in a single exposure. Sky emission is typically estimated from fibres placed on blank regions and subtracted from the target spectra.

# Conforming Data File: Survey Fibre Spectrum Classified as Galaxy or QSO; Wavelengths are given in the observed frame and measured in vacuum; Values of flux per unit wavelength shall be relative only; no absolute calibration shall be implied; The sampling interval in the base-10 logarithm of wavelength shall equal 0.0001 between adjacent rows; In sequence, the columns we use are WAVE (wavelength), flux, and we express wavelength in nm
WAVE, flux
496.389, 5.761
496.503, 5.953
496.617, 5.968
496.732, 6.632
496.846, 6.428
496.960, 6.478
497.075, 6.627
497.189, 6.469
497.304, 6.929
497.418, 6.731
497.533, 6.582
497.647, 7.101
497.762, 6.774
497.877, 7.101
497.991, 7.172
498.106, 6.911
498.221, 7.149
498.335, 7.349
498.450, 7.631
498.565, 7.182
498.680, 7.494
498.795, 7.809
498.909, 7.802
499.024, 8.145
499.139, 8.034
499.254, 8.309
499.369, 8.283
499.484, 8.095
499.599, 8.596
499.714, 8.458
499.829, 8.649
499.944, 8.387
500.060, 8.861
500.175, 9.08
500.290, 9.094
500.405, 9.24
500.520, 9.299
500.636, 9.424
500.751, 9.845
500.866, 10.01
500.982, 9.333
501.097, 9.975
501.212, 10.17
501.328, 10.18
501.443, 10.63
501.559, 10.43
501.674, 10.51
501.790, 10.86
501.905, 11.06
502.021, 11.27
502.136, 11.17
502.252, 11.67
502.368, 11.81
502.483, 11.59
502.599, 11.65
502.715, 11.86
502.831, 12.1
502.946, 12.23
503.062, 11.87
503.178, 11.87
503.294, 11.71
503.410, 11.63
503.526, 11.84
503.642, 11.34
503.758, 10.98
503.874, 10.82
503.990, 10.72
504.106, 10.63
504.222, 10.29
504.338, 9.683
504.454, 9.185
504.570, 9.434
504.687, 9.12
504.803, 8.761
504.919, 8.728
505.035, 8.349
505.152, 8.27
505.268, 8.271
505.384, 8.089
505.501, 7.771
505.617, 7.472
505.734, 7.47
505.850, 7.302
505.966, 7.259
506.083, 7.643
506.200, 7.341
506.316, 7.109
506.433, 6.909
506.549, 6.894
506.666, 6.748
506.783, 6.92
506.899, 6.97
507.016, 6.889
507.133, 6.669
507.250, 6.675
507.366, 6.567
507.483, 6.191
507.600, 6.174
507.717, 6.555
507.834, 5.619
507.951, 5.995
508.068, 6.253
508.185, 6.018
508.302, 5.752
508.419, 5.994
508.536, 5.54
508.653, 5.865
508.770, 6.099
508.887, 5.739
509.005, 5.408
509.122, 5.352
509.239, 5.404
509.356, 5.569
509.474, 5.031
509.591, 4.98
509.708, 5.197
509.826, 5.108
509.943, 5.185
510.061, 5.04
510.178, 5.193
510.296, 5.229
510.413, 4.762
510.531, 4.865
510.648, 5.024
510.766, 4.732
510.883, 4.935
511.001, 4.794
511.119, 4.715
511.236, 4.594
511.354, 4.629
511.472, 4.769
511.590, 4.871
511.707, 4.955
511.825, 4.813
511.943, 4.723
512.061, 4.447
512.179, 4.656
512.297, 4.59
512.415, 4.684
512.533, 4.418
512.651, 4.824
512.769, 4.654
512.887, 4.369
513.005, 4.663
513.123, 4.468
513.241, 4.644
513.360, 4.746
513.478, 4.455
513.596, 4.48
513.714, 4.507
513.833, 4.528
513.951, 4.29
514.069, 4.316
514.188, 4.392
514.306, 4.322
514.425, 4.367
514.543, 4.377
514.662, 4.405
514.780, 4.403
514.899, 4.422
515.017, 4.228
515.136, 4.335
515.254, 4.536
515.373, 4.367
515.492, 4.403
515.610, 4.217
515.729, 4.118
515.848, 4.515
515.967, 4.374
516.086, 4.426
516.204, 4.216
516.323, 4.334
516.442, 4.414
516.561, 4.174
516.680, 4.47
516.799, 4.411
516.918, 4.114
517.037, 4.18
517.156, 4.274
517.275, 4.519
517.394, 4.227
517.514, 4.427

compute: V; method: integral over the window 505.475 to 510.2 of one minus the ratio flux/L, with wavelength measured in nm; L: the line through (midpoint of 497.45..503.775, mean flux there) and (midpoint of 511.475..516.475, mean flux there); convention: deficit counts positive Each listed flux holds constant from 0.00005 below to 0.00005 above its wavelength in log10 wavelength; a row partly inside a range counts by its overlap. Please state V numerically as 0.40 nm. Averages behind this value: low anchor 9.5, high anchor 4.49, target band 6.24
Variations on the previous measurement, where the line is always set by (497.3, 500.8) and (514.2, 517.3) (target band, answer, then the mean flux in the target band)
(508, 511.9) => 0.28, 5.22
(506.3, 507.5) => -0.10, 6.79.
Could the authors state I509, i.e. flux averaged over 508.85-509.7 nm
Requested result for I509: 5.33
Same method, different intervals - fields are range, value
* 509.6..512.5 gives 4.85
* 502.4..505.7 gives 10.2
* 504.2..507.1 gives 7.91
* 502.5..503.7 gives 11.8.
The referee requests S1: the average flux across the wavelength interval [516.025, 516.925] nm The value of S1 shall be 4.33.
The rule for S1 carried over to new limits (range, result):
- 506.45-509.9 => 6.01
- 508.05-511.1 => 5.33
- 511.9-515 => 4.5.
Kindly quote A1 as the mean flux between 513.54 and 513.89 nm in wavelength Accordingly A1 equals 4.5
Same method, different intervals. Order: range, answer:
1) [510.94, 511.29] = 4.7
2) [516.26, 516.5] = 4.37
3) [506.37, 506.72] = 6.85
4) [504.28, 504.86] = 9.23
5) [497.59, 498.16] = 7.01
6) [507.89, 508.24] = 6.08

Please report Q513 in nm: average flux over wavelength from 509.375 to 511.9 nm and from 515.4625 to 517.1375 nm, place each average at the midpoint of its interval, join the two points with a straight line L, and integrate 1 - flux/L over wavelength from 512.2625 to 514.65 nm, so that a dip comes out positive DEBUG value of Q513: 0.06 nm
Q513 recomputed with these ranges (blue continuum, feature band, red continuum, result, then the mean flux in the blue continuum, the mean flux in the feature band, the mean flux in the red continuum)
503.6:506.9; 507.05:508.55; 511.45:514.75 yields 0.22 nm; 8.51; 6.18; 4.56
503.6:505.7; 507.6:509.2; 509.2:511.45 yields 0.14 nm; 9.29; 5.87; 4.99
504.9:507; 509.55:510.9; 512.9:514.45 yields 0.18 nm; 7.49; 5.03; 4.47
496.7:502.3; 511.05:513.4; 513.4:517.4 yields 0.24 nm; 8.53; 4.66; 4.36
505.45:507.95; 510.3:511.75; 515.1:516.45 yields 0.22 nm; 6.89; 4.82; 4.35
